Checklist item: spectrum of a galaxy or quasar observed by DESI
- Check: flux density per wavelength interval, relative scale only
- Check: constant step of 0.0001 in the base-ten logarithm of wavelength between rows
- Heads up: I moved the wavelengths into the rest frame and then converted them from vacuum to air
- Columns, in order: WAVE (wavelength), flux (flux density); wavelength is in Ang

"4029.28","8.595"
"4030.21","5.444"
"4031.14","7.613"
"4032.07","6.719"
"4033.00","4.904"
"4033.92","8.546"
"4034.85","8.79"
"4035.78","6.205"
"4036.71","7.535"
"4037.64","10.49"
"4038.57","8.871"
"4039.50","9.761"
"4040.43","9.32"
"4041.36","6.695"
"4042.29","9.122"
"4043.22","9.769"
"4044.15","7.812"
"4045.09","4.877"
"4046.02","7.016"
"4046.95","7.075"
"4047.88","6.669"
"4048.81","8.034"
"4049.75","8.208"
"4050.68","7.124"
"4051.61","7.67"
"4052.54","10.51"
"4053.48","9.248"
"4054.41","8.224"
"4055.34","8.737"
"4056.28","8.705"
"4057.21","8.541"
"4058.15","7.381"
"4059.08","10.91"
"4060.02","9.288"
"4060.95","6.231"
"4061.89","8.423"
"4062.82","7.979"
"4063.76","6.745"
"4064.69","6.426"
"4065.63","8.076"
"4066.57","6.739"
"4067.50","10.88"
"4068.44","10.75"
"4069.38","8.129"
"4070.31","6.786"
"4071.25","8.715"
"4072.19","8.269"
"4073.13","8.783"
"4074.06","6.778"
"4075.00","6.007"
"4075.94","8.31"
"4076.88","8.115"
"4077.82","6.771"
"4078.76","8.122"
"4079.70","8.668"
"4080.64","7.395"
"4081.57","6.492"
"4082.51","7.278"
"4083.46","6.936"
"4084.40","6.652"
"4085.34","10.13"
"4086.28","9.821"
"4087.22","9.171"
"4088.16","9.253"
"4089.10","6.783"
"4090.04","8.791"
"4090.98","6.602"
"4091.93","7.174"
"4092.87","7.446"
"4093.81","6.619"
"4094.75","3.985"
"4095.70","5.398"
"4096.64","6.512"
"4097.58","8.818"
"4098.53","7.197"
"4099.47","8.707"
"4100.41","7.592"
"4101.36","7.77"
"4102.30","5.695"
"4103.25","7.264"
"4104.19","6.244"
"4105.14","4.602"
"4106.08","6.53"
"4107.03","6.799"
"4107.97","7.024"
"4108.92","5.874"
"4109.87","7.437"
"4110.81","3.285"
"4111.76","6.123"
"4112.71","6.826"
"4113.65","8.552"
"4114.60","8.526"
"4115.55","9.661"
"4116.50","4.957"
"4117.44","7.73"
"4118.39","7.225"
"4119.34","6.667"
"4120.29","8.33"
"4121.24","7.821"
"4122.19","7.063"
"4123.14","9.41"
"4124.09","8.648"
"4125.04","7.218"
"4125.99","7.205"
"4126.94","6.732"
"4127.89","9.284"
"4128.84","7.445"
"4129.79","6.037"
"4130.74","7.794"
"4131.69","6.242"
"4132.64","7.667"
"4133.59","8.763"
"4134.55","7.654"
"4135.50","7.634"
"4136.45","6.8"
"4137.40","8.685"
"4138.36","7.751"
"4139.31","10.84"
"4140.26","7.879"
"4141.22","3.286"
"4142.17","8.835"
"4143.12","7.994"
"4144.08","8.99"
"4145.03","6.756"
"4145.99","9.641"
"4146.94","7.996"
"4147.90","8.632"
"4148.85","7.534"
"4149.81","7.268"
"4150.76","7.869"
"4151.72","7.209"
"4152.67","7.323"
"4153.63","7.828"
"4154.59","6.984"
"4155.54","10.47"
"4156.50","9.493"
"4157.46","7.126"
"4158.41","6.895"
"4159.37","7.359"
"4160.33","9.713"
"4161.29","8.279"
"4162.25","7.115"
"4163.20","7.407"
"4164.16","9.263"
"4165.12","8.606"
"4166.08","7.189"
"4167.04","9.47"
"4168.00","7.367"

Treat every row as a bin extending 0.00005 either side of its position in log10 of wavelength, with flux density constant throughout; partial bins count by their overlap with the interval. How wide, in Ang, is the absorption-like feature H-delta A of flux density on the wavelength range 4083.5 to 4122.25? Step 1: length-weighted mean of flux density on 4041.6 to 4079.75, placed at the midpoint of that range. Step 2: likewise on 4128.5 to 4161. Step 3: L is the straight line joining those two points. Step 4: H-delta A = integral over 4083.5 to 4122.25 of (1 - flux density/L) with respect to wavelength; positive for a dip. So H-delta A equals 3.71 Ang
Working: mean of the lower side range 8.05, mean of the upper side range 7.84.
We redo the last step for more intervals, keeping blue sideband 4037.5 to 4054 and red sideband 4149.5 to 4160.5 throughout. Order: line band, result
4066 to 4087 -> 0.2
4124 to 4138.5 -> 0.8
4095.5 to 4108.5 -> 1.9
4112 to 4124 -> 0.4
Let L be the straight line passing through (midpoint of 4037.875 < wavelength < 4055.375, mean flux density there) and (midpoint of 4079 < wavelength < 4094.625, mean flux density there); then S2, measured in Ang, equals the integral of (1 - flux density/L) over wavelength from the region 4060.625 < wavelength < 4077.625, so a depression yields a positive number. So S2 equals 0.1 Ang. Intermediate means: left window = 8.16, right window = 7.75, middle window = 7.89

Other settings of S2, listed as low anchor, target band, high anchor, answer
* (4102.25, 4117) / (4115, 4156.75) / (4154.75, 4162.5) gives -1.64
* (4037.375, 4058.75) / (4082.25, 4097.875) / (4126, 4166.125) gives 1.17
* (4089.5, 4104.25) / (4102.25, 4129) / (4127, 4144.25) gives 0.83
